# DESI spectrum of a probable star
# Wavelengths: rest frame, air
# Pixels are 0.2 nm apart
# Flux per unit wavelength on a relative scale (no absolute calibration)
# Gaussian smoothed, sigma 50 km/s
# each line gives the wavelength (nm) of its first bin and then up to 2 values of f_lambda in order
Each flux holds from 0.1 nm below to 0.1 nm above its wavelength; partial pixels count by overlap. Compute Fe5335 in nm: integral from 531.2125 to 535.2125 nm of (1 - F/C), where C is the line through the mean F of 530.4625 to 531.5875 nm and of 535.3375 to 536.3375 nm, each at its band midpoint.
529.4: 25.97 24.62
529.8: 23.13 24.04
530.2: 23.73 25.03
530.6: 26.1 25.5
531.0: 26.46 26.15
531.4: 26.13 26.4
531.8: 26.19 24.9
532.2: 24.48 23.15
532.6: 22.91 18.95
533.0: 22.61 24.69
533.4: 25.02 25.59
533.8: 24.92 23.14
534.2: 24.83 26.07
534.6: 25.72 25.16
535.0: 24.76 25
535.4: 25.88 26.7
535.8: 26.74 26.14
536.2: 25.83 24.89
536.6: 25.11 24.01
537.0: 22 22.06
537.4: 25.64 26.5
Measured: 0.24 nm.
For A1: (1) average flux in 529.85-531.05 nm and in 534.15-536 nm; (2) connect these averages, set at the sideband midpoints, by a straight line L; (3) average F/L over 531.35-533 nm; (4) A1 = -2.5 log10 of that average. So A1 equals 0.06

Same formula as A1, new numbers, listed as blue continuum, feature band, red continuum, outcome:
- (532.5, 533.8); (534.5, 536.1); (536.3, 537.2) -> -0.09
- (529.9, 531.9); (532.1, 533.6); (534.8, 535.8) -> 0.10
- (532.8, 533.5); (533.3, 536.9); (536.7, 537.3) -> -0.10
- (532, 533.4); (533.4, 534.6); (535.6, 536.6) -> -0.04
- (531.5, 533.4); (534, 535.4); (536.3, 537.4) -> -0.06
